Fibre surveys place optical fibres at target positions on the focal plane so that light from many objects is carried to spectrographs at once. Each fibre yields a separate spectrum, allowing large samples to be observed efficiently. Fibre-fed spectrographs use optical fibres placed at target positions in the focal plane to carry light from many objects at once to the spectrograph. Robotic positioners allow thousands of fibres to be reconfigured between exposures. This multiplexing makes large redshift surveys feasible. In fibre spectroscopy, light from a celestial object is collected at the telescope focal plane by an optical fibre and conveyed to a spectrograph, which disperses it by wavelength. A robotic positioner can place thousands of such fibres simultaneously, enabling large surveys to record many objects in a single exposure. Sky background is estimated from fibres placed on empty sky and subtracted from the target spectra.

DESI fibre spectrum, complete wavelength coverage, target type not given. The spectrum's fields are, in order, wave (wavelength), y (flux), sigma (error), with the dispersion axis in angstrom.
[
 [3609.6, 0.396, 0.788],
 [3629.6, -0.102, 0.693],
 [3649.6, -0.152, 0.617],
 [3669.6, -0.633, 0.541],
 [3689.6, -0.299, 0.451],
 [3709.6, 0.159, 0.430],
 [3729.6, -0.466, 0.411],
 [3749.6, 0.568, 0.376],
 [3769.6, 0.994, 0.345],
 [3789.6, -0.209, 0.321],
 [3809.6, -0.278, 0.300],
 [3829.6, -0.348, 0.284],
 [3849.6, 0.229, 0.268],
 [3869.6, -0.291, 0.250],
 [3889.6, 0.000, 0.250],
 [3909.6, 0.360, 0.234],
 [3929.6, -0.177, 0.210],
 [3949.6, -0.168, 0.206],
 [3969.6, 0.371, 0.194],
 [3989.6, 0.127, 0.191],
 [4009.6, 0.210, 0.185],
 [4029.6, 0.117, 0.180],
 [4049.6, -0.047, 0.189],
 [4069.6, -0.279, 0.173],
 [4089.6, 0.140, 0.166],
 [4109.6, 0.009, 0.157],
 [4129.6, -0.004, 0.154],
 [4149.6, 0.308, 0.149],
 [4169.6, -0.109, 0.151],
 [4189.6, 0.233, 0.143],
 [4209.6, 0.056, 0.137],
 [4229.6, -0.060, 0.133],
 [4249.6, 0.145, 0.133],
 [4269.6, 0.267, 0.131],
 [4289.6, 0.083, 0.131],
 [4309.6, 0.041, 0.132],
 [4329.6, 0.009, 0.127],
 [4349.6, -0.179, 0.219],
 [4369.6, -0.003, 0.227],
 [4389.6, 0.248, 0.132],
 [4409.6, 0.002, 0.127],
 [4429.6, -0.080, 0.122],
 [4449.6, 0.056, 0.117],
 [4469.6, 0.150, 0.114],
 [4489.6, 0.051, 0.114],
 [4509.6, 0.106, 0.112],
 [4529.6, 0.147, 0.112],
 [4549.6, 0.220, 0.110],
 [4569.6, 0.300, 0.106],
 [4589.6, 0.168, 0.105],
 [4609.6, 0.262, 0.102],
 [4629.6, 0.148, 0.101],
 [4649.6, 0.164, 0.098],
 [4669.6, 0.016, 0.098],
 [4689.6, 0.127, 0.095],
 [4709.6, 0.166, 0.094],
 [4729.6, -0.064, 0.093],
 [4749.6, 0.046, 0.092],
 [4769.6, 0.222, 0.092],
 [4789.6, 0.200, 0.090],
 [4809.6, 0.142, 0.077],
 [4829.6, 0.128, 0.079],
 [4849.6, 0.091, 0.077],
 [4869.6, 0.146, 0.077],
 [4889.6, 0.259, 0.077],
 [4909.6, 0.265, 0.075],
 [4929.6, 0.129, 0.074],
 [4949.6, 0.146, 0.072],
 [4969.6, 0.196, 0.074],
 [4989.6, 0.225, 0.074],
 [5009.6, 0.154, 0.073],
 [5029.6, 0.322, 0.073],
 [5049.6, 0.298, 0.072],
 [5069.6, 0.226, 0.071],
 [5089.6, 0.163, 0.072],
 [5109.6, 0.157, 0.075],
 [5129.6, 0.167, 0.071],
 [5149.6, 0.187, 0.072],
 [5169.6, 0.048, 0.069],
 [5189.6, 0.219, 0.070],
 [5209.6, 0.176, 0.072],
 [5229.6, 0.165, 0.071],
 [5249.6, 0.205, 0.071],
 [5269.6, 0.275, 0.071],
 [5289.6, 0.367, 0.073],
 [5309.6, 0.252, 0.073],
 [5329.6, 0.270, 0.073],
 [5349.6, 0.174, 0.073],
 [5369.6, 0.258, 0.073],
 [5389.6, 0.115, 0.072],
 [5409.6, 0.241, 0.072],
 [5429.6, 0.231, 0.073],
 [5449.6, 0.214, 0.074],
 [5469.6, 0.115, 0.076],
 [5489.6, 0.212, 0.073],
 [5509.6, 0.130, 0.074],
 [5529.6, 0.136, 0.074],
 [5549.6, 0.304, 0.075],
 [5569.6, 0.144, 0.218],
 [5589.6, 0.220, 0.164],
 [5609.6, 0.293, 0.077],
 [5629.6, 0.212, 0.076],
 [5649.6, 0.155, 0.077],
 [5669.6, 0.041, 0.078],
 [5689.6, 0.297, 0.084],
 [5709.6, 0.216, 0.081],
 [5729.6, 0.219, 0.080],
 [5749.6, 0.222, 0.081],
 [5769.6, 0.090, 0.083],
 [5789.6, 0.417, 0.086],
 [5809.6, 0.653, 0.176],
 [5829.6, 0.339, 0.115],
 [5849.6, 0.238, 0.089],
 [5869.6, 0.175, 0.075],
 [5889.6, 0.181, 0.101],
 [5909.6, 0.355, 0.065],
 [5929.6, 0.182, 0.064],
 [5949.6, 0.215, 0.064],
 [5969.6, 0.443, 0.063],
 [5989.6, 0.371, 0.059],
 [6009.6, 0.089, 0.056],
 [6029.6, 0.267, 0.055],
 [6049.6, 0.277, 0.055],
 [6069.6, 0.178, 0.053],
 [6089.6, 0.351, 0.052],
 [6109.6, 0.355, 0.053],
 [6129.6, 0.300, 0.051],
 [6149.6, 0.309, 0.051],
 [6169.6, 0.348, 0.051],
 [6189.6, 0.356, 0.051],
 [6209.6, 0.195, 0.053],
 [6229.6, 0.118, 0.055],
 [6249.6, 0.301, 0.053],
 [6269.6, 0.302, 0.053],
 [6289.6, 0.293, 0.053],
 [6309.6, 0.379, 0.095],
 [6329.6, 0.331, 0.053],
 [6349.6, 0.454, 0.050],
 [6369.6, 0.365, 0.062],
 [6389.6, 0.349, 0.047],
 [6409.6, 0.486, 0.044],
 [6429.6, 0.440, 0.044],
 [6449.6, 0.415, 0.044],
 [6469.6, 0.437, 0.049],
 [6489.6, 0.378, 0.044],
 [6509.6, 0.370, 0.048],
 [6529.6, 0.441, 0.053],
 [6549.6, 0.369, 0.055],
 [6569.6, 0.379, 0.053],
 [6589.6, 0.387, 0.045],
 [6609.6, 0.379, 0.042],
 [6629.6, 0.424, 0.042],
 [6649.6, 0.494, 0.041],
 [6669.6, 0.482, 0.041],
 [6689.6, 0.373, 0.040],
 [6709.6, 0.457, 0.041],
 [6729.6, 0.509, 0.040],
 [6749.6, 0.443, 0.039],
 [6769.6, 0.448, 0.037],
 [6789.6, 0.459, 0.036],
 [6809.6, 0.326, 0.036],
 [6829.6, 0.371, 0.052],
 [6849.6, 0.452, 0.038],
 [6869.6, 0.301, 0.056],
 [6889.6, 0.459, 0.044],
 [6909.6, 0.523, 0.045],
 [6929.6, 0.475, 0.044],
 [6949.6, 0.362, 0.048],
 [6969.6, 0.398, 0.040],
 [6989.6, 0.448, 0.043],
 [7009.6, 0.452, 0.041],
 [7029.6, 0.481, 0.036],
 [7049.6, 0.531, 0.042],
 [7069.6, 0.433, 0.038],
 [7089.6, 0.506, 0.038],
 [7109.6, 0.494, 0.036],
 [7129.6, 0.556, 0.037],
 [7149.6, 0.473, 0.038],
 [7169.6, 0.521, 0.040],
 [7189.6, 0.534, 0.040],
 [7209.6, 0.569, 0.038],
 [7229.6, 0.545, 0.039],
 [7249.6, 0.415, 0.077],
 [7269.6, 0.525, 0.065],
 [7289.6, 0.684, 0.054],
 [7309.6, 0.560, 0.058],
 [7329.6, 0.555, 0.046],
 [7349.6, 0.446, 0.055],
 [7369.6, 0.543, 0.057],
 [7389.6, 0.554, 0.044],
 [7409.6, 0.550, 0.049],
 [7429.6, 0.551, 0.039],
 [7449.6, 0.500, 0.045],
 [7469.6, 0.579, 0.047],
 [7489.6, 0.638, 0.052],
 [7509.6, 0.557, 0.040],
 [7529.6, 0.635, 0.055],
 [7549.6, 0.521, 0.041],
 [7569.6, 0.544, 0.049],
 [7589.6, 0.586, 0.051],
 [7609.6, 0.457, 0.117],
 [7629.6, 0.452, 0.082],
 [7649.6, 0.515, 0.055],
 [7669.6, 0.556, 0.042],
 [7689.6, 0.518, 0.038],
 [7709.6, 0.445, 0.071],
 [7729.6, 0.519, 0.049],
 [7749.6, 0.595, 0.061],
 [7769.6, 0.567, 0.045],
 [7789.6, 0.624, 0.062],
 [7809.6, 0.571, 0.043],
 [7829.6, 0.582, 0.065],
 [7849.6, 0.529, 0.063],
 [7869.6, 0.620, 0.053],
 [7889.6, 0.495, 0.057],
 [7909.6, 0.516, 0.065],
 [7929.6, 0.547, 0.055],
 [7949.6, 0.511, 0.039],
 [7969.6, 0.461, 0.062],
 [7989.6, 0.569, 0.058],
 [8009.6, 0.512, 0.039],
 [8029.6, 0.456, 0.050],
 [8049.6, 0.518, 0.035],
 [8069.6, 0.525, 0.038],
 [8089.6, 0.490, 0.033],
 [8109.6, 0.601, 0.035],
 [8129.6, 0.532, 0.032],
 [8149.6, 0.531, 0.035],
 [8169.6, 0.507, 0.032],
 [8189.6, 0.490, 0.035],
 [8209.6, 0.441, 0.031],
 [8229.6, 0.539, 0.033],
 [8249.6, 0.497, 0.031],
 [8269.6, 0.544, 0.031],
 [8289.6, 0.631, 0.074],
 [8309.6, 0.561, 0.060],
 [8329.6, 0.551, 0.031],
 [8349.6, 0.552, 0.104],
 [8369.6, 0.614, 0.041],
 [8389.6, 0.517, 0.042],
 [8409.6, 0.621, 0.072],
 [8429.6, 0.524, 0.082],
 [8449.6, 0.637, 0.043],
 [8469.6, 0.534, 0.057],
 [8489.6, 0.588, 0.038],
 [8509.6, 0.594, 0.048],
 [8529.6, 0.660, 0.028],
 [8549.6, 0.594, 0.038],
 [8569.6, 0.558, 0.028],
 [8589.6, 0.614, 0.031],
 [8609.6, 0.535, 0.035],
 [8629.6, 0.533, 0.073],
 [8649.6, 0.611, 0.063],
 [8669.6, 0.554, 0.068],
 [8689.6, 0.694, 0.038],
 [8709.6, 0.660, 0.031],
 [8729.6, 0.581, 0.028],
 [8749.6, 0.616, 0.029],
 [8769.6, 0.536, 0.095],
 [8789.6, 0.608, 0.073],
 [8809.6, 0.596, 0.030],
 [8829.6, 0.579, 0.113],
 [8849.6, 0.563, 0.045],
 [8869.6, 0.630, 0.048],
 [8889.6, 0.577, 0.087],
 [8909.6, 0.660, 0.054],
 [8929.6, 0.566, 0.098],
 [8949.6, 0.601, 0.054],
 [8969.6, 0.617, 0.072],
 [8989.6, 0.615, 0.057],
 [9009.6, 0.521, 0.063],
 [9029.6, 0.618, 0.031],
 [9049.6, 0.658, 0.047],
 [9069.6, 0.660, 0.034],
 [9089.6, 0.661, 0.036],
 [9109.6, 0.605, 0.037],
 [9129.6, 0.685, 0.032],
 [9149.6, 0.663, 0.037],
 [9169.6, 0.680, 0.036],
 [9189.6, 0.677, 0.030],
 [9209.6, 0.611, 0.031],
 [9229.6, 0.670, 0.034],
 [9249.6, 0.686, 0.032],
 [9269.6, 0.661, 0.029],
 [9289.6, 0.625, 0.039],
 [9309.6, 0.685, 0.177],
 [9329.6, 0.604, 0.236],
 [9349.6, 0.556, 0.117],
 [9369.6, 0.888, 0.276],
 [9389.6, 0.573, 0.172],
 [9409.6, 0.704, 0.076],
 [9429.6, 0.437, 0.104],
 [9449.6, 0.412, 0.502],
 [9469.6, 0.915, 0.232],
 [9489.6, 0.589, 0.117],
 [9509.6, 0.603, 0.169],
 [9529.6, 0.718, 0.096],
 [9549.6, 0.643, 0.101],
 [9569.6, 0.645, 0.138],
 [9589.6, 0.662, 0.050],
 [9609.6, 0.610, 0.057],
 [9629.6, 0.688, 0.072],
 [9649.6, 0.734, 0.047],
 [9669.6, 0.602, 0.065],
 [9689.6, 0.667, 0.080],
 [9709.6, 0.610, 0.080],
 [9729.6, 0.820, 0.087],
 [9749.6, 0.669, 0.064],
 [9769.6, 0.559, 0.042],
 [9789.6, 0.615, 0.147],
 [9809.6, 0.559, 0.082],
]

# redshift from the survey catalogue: 0.583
